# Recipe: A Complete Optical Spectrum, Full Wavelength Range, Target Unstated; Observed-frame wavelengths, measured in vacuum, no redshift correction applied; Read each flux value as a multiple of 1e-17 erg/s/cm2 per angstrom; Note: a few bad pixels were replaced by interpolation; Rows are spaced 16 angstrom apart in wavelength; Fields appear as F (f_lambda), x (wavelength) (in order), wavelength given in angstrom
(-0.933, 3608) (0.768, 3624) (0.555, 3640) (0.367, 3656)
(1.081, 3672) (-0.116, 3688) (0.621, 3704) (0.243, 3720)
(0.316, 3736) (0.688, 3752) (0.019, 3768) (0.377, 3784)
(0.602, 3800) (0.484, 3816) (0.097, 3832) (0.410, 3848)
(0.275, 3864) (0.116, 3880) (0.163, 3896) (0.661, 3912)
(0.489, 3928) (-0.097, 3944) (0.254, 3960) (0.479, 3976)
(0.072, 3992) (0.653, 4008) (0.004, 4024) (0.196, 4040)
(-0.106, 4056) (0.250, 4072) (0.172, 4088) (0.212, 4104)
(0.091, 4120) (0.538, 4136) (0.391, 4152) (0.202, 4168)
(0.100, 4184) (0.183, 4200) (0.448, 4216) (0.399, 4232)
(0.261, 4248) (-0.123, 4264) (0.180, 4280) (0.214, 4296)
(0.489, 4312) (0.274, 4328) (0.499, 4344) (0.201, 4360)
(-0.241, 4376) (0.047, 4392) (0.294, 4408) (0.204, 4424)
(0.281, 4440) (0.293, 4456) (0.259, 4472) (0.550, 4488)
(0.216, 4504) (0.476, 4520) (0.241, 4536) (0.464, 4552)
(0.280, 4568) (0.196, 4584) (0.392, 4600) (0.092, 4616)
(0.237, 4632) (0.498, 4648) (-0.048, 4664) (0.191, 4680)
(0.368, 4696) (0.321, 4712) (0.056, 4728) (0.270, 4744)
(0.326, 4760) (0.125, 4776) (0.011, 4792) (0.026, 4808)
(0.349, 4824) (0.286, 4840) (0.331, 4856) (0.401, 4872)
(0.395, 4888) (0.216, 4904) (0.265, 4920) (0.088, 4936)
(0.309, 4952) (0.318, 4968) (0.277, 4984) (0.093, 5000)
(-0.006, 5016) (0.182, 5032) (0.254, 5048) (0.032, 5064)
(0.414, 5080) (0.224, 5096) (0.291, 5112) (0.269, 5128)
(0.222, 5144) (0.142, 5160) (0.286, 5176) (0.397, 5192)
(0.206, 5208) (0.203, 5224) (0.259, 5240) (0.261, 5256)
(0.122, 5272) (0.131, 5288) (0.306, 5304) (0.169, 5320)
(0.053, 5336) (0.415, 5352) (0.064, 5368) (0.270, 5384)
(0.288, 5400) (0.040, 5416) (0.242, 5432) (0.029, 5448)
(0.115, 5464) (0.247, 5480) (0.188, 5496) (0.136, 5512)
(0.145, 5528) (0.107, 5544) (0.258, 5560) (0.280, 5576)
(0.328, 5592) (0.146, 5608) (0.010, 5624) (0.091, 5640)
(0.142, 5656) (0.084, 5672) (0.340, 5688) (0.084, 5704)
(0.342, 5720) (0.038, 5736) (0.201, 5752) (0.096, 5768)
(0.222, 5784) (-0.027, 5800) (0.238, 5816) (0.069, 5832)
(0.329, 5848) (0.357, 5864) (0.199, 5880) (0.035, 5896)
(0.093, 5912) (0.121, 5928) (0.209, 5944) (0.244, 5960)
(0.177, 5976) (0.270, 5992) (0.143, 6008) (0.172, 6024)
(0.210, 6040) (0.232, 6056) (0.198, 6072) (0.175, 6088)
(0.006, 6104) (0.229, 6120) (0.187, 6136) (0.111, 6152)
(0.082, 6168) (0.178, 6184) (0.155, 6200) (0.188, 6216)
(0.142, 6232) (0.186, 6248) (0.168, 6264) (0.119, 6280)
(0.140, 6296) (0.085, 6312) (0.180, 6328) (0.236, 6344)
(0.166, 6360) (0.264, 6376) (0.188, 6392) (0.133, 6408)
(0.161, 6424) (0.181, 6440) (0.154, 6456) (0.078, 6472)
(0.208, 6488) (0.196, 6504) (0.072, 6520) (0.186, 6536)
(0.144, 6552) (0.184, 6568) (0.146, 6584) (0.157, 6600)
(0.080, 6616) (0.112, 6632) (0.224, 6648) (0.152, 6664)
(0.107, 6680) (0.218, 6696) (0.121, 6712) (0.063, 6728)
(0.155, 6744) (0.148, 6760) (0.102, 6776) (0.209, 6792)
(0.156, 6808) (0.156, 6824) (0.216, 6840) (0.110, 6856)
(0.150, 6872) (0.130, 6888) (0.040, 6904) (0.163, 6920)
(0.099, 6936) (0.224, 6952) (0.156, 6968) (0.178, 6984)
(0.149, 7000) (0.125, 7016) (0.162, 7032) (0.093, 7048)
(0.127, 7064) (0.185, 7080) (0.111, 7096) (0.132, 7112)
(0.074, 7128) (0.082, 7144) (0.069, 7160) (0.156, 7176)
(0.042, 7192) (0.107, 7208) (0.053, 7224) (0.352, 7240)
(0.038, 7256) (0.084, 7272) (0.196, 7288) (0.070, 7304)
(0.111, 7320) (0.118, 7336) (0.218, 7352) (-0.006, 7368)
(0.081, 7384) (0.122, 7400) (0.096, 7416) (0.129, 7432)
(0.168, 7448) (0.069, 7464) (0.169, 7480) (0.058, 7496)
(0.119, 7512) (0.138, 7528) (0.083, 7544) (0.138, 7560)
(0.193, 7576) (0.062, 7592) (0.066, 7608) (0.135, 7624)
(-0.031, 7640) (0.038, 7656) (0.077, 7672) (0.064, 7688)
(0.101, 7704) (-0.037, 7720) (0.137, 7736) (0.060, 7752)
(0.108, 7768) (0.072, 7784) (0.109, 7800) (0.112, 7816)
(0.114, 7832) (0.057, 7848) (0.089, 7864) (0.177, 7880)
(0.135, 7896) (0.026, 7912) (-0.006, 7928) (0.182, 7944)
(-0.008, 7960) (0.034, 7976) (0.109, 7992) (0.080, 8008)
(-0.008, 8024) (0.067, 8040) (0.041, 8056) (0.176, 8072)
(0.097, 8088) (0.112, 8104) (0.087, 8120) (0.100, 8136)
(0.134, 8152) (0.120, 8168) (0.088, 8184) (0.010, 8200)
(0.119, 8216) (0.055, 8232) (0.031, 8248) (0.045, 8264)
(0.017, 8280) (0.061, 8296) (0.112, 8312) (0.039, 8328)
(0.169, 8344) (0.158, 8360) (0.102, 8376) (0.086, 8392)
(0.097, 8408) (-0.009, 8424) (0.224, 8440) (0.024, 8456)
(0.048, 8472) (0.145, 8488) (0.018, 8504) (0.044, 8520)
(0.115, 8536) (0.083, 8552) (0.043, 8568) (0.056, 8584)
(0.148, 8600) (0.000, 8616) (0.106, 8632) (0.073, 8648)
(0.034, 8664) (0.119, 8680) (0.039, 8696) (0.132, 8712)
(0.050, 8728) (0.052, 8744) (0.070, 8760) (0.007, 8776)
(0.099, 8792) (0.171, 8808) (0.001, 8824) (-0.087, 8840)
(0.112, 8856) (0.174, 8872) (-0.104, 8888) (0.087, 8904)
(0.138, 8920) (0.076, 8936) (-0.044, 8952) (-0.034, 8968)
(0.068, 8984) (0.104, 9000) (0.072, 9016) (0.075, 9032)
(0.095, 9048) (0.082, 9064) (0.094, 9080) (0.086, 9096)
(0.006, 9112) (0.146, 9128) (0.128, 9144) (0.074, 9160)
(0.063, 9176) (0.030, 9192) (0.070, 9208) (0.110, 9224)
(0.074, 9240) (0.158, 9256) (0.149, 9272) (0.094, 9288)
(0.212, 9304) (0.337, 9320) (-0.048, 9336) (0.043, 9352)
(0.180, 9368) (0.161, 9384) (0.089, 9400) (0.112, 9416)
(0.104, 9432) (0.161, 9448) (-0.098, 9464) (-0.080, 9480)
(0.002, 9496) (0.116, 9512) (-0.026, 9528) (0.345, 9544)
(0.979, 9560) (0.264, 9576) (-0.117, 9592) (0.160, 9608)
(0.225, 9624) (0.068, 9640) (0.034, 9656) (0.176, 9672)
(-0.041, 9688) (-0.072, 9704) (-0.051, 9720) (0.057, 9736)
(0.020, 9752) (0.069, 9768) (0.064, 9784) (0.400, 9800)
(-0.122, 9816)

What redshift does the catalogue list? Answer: 1.563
